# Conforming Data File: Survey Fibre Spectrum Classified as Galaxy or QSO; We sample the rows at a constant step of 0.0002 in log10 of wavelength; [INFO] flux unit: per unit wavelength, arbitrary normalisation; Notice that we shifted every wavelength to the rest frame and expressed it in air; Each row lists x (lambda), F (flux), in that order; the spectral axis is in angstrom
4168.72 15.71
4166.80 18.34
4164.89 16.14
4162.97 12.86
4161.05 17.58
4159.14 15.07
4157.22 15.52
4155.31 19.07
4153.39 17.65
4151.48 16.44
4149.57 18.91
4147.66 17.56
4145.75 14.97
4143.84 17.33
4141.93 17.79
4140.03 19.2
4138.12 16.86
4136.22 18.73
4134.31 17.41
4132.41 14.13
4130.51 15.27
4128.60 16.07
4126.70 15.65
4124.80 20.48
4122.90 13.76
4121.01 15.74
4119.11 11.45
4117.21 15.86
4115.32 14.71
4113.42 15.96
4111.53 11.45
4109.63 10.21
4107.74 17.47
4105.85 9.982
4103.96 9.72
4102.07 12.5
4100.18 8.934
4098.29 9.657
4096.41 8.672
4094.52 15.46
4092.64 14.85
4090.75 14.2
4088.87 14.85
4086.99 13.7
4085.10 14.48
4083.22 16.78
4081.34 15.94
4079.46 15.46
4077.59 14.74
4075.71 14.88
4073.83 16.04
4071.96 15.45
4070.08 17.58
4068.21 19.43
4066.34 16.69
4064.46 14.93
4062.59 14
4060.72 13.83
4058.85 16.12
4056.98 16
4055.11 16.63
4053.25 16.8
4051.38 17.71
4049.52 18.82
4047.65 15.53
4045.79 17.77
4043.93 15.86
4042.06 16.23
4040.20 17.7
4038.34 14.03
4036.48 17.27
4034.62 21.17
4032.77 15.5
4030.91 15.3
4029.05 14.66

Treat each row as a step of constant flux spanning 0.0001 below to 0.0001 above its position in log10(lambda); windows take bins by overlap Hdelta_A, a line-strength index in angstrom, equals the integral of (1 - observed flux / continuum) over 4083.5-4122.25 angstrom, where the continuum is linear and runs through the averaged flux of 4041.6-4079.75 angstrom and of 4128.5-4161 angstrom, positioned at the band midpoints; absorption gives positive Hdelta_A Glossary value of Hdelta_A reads 8.3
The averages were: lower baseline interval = 16.2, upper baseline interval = 17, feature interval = 13.1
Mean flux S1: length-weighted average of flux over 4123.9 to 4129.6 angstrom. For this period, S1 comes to 17.3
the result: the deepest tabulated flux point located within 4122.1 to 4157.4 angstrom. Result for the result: 13.76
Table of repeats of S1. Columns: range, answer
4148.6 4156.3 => 18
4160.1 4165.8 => 15.5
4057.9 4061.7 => 15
